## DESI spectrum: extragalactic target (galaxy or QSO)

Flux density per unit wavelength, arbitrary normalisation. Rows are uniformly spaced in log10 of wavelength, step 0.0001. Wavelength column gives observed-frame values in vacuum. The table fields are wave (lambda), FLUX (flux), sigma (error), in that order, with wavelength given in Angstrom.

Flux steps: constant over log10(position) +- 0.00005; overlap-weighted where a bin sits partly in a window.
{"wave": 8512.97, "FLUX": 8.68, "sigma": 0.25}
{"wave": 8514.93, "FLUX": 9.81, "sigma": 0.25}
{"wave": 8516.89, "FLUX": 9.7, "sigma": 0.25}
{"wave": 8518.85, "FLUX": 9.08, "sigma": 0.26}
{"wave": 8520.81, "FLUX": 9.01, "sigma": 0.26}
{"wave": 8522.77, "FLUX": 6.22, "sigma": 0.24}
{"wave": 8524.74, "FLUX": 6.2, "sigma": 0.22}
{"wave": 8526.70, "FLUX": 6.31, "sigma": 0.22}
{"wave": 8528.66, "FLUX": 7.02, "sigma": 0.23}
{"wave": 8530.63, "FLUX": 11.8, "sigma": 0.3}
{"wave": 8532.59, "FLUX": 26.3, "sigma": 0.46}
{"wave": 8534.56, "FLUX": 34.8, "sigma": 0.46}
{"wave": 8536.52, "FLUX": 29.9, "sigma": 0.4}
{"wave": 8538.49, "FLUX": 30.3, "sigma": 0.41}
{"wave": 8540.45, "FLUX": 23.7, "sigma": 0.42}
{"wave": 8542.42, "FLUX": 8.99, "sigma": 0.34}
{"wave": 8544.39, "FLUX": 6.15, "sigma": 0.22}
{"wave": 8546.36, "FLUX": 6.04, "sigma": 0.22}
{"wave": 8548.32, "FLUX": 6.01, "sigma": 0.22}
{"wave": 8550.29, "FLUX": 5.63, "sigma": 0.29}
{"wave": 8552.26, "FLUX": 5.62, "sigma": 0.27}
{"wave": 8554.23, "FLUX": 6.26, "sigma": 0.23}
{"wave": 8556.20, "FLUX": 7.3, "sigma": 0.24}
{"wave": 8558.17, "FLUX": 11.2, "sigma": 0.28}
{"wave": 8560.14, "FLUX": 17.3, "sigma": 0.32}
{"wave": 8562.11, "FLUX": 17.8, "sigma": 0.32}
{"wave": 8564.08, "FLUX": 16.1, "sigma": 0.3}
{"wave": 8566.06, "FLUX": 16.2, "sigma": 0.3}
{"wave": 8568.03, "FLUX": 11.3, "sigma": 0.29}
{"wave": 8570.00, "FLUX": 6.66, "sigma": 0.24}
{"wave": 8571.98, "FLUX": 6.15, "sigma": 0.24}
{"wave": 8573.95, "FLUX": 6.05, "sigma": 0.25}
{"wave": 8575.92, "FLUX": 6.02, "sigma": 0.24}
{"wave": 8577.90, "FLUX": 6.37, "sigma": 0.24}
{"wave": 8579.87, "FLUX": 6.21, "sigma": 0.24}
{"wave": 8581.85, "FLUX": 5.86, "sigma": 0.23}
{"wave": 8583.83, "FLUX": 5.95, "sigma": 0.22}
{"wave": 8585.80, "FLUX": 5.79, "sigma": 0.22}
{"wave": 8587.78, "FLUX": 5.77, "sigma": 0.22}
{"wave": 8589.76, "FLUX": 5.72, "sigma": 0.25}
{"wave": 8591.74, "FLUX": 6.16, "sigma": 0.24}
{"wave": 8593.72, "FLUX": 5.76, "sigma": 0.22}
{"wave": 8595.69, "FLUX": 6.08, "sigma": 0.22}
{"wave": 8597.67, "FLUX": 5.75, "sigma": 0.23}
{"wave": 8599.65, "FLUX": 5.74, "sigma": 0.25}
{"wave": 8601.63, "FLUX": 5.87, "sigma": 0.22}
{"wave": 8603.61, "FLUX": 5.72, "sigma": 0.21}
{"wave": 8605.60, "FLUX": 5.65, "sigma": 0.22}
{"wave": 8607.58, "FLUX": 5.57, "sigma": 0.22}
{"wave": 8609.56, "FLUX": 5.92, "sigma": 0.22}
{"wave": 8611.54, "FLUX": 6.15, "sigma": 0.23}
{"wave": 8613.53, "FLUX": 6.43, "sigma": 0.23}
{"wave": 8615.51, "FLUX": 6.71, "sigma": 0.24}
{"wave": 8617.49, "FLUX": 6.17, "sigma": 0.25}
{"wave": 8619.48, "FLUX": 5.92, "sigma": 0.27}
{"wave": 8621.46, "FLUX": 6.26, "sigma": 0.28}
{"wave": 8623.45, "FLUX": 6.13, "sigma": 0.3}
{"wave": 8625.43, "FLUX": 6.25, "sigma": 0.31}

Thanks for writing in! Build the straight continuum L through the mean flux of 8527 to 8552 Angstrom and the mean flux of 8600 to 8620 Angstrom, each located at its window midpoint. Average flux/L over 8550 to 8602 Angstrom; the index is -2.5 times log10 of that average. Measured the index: 0.32 mag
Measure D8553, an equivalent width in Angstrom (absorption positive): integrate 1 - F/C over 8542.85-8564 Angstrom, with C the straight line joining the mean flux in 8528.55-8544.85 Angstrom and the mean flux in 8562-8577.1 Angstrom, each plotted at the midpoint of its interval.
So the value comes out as 7.7 Angstrom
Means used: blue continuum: 21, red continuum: 10.3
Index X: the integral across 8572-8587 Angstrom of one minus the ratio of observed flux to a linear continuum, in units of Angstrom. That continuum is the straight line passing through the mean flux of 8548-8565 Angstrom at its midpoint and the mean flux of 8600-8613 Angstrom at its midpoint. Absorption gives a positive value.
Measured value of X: 4.15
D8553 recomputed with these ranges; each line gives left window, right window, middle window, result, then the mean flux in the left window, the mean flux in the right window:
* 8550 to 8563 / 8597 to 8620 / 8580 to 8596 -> 3.7 Angstrom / 10.3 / 5.97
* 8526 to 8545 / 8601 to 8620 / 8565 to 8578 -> 4.4 Angstrom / 19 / 6.01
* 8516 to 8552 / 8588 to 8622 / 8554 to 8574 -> -2.5 Angstrom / 13.4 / 5.97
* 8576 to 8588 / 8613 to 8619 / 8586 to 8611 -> 1.5 Angstrom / 6.01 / 6.4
